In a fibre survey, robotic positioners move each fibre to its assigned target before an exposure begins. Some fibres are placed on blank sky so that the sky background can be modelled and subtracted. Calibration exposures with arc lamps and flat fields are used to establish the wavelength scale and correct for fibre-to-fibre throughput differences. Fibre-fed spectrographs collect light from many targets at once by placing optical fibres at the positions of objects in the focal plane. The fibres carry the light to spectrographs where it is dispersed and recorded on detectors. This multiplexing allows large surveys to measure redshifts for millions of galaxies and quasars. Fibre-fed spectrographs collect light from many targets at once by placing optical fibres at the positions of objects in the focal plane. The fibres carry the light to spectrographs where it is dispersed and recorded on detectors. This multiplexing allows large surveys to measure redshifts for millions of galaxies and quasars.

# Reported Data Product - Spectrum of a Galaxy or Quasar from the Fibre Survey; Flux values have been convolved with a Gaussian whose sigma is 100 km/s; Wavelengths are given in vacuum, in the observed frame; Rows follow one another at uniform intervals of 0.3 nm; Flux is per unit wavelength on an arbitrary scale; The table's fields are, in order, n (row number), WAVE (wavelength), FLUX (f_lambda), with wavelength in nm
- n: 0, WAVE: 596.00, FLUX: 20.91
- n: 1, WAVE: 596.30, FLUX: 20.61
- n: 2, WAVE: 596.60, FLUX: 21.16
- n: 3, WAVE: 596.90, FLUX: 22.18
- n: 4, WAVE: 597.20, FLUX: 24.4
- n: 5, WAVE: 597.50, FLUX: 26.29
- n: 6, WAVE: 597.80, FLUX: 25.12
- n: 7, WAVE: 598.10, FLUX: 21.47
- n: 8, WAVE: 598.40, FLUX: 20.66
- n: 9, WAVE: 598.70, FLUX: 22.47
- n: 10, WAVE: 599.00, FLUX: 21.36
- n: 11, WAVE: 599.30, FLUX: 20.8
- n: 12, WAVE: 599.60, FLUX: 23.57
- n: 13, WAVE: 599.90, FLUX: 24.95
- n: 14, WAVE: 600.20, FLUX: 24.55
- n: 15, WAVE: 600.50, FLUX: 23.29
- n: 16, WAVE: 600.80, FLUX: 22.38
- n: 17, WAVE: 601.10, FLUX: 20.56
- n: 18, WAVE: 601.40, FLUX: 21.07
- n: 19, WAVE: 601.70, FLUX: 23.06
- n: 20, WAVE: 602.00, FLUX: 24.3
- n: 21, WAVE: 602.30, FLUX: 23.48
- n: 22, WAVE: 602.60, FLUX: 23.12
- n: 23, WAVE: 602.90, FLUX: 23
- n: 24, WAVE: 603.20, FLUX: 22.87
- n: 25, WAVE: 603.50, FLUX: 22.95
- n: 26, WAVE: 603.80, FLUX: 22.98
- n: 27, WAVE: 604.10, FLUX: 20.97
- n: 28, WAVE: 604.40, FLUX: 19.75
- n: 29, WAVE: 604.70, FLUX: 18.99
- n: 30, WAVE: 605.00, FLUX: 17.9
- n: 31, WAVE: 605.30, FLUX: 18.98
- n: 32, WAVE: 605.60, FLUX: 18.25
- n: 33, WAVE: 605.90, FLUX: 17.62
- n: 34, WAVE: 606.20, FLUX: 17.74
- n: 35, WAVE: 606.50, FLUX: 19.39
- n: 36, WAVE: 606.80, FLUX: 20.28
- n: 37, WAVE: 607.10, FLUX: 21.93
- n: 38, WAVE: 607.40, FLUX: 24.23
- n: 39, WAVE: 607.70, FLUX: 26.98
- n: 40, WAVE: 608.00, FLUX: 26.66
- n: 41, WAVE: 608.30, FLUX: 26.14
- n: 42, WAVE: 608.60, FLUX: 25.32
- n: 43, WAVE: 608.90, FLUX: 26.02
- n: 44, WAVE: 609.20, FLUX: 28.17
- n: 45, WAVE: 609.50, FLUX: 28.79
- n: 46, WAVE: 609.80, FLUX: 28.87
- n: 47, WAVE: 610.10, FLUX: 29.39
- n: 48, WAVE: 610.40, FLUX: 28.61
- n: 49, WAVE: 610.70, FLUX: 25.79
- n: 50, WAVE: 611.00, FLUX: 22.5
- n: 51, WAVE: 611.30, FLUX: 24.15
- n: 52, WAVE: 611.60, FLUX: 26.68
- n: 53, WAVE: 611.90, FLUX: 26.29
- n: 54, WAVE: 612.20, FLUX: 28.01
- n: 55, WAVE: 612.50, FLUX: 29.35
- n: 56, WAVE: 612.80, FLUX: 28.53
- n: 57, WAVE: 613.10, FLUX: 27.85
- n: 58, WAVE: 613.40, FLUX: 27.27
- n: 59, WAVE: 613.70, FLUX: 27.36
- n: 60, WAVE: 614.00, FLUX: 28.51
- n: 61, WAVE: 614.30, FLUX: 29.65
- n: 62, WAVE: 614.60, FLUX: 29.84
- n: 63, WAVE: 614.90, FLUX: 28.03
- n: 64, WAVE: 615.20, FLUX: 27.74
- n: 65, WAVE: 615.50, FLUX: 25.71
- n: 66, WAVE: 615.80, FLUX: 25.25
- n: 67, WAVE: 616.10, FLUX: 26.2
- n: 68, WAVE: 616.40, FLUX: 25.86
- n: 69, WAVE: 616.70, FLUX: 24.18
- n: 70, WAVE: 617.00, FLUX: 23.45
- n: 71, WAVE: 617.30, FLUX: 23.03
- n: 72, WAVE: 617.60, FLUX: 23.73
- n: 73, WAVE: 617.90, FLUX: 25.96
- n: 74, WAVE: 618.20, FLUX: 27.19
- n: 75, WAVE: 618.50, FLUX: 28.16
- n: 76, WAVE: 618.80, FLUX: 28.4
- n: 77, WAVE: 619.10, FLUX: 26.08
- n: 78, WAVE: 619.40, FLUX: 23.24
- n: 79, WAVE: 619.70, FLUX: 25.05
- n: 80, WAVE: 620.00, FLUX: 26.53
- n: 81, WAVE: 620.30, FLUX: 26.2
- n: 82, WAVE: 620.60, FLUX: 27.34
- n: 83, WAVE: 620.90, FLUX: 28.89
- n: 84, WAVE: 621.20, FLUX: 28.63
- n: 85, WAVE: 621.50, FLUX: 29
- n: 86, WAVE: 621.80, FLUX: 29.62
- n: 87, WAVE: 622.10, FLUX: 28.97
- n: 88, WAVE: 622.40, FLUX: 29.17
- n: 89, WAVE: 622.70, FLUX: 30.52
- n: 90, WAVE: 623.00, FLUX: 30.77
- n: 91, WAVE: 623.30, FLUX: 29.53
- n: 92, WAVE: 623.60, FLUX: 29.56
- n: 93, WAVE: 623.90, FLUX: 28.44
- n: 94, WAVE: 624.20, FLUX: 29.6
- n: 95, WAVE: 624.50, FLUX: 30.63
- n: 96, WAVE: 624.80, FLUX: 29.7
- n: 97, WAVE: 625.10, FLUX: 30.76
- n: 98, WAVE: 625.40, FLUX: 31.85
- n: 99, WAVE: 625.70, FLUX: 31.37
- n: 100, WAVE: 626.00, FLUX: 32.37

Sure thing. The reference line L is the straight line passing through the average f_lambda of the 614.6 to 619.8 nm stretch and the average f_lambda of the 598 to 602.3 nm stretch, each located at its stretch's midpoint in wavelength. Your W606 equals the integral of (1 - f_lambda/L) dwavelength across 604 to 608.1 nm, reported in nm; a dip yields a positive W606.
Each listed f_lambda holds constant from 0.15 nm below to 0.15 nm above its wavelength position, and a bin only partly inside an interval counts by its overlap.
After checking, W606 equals 0.53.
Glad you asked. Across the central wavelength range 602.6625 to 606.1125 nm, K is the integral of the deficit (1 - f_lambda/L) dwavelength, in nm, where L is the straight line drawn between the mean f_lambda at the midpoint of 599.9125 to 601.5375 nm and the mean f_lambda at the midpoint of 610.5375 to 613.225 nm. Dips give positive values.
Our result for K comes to 0.50 nm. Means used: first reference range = 22.6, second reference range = 26.6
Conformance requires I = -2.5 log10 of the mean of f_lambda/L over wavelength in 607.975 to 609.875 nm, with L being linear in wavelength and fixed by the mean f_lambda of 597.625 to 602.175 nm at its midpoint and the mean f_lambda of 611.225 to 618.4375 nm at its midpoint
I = -0.08 mag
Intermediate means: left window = 22.7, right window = 26.7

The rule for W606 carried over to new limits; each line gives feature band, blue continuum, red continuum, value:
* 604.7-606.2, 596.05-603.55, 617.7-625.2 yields 0.37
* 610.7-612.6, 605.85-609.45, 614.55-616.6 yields -0.06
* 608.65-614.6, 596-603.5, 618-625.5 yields -0.37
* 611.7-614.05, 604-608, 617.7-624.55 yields -0.39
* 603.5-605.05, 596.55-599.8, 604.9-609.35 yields 0.14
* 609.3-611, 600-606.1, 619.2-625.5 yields -0.26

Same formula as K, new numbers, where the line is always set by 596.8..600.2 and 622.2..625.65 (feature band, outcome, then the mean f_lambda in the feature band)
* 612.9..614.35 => -0.04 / 28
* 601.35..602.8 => 0.06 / 23.1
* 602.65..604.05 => 0.09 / 22.8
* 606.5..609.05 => 0.13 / 24.4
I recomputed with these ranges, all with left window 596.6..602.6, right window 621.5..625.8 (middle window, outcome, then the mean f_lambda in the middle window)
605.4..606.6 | 0.334 mag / 18.2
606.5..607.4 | 0.175 mag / 21.3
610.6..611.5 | 0.089 mag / 24.2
